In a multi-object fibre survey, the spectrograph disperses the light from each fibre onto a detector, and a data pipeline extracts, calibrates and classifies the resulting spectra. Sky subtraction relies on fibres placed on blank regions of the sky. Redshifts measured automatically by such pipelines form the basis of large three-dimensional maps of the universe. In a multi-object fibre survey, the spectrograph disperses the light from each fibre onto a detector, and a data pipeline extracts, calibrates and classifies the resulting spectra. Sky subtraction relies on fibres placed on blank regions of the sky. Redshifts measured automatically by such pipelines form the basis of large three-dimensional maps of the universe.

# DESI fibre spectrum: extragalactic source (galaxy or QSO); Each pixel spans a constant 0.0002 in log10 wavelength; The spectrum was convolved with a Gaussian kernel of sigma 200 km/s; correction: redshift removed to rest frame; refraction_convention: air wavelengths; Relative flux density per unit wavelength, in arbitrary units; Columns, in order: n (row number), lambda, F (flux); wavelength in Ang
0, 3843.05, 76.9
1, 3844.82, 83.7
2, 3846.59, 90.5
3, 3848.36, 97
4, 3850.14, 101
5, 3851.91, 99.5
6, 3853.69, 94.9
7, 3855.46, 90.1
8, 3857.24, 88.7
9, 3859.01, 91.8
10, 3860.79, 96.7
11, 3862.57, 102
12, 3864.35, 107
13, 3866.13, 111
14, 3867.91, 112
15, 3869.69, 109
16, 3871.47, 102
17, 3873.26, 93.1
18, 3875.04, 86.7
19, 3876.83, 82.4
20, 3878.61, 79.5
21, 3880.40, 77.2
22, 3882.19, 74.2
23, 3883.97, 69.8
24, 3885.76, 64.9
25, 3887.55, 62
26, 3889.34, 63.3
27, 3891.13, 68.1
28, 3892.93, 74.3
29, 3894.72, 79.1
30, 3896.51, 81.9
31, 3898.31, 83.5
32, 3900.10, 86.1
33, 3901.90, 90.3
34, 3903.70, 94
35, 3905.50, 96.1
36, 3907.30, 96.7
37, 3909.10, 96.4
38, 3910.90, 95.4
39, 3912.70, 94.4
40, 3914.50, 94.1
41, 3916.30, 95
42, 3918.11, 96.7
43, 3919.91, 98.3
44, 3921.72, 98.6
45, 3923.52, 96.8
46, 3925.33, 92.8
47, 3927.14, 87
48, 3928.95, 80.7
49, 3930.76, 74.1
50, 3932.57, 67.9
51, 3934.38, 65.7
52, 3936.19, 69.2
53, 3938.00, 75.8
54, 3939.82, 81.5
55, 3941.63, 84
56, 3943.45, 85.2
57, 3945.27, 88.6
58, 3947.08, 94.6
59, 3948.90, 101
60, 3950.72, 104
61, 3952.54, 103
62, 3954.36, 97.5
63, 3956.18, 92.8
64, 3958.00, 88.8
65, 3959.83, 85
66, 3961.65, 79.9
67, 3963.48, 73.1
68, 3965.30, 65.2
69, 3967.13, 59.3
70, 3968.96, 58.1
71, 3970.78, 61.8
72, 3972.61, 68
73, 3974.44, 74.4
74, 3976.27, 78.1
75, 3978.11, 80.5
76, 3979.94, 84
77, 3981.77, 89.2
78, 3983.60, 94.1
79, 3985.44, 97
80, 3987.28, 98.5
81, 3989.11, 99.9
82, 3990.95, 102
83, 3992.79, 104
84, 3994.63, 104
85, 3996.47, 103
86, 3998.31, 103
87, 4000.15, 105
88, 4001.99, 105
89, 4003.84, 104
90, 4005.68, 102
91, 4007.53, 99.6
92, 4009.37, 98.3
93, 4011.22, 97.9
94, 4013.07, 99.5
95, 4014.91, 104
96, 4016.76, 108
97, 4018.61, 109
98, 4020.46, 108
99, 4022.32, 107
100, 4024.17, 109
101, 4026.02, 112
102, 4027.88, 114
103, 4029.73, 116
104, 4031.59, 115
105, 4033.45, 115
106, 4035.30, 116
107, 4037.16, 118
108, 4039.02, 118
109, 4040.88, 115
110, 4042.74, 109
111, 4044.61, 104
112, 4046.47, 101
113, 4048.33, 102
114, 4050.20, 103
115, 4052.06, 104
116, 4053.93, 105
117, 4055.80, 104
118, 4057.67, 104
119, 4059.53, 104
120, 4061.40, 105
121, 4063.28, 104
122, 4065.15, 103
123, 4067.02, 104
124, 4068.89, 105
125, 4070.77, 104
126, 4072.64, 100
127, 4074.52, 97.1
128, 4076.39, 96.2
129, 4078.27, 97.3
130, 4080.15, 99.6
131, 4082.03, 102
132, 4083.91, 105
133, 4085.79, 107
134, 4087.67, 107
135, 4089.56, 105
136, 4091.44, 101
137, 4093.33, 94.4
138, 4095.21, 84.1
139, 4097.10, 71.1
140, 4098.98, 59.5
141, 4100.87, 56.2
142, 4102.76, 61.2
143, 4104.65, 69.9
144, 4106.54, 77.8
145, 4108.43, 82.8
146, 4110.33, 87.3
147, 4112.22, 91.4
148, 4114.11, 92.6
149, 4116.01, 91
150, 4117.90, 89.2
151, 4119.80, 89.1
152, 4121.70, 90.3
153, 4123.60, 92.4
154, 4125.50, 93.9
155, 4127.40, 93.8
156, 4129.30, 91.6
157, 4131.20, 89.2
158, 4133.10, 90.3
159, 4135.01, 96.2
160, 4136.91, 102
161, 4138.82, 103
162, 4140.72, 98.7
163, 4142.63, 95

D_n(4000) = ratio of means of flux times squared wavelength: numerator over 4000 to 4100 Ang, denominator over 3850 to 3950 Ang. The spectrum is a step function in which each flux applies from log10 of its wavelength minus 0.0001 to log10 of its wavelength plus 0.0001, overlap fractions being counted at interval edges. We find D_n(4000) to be 1.27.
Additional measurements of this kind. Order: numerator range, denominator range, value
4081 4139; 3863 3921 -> 1.13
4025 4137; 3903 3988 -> 1.22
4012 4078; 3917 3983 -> 1.35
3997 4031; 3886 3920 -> 1.30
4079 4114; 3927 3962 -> 1.10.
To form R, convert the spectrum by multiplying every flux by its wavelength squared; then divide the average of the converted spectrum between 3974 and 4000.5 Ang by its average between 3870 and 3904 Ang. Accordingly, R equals 1.2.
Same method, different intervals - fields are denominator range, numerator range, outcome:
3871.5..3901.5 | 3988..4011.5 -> 1.40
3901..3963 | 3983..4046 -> 1.24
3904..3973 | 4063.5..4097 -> 1.26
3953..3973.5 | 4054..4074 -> 1.43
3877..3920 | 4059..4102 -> 1.26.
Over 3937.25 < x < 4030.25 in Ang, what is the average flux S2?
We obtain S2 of 93.3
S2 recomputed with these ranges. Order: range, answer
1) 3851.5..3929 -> 89.4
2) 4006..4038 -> 108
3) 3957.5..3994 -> 82.2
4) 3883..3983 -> 83.1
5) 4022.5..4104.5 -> 101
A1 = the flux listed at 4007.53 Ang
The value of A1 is 99.6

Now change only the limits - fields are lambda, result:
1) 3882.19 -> 74.2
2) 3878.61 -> 79.5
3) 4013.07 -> 99.5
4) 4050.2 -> 103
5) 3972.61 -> 68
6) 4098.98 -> 59.5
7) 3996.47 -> 103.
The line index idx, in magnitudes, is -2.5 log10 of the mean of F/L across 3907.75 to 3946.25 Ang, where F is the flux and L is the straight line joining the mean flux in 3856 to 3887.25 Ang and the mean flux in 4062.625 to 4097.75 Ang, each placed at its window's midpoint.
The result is 0.07 mag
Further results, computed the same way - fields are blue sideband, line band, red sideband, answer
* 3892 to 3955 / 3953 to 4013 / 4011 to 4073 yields 0.10 mag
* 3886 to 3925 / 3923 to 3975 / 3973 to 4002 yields 0.12 mag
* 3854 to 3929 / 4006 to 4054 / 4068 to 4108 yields -0.20 mag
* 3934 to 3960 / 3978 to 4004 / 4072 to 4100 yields -0.09 mag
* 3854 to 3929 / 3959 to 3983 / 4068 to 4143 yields 0.22 mag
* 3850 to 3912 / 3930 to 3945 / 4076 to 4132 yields 0.17 mag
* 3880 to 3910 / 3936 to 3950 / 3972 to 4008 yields 0.02 mag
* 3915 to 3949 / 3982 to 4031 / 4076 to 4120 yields -0.20 mag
